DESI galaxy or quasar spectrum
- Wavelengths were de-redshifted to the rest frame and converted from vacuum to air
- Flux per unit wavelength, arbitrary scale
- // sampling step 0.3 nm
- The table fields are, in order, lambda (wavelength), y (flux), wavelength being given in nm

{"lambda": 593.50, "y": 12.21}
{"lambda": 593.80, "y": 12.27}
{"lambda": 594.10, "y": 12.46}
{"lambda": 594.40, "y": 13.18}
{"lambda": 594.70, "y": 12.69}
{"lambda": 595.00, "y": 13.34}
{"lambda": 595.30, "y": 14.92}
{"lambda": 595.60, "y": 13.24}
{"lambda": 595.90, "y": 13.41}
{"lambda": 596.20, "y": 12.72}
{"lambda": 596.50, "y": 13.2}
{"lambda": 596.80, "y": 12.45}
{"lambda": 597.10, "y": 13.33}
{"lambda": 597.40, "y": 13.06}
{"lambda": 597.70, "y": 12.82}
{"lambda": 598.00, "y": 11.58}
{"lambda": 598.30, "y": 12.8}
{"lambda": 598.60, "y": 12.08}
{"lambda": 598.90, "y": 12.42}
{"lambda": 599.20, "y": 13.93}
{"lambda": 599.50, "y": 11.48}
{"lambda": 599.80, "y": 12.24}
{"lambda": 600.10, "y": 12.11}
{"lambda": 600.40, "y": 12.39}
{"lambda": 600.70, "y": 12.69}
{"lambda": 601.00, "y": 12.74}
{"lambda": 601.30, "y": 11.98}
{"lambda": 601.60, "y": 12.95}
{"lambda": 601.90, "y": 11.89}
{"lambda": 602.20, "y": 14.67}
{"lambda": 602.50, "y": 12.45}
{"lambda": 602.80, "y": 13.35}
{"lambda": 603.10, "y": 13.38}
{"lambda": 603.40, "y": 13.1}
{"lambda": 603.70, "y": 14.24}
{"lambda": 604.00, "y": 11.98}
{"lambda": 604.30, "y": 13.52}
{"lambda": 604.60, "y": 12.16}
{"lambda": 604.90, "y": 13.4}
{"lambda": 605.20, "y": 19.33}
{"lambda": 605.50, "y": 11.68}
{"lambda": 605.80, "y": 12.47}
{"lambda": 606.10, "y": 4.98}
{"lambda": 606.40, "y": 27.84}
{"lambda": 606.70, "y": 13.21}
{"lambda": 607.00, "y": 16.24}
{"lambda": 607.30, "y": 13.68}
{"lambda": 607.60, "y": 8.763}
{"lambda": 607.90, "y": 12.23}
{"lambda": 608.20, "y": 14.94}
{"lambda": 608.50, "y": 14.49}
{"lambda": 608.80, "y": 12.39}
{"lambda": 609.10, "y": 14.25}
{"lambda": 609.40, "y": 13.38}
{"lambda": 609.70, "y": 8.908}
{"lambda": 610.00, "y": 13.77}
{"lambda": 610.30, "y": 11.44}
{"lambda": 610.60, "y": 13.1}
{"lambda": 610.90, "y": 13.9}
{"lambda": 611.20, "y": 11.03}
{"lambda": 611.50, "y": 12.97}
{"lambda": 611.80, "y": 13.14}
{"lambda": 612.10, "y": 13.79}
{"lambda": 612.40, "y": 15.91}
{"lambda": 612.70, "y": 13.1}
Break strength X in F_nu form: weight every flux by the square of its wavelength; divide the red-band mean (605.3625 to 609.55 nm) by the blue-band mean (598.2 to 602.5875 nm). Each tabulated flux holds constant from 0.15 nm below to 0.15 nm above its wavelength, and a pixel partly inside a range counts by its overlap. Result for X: 1.11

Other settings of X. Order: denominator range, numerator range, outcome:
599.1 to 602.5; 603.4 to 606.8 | 1.13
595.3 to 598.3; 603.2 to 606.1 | 1.04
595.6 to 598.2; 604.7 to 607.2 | 1.19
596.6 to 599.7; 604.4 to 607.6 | 1.16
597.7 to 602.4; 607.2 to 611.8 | 1.04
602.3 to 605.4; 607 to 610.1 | 0.95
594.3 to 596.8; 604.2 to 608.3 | 1.08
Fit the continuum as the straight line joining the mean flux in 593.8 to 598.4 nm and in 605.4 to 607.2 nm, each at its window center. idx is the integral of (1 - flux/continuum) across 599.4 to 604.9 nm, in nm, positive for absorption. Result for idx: 0.43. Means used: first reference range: 13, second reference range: 14.5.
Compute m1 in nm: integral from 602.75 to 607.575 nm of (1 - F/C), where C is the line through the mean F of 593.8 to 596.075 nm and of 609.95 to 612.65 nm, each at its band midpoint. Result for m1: -0.25 nm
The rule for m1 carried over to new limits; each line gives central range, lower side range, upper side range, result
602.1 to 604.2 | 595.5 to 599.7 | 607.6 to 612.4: -0.08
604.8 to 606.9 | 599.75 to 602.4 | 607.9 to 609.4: -0.22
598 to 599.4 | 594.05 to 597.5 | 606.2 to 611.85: 0.07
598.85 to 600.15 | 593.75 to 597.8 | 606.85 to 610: 0.06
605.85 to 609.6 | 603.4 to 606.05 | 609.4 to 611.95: -0.28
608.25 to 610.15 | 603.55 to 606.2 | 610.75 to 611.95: -0.03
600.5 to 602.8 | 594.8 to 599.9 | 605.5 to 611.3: 0.04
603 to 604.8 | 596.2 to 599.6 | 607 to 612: -0.05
